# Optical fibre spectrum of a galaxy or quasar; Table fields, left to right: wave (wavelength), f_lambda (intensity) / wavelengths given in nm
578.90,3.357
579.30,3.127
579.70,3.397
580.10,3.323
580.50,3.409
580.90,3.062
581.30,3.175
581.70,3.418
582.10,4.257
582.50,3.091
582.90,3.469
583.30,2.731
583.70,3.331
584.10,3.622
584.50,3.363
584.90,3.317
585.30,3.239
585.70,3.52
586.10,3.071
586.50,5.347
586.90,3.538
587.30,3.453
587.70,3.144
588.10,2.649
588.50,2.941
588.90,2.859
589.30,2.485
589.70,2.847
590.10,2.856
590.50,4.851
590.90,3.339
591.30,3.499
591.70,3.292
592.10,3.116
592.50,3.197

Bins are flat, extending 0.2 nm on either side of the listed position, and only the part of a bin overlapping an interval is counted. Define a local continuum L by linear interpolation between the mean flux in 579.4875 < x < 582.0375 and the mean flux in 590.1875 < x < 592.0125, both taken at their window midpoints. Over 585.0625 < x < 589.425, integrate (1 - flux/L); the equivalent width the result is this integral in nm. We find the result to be 0.278 nm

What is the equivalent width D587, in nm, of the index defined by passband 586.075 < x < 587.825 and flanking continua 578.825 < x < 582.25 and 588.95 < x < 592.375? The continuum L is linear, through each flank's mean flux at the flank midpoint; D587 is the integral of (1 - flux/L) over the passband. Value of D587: -0.260 nm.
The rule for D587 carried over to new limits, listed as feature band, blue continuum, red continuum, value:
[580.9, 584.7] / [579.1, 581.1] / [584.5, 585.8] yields -0.07 nm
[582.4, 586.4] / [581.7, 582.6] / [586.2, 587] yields 0.70 nm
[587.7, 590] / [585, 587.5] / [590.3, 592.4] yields 0.53 nm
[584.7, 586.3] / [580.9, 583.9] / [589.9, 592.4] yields 0.05 nm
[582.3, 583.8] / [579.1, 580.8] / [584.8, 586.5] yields 0.12 nm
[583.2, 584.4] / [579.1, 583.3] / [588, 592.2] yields 0.00 nm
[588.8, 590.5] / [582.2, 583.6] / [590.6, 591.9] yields 0.22 nm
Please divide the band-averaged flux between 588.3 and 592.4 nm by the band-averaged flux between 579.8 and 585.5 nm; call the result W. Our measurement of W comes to 1.0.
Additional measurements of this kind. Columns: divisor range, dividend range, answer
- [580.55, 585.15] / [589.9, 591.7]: 1.07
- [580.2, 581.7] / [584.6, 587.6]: 1.11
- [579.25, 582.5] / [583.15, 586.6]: 1.02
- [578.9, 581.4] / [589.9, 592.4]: 1.07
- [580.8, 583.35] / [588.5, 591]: 0.95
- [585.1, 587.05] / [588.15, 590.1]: 0.74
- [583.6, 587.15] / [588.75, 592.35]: 0.90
